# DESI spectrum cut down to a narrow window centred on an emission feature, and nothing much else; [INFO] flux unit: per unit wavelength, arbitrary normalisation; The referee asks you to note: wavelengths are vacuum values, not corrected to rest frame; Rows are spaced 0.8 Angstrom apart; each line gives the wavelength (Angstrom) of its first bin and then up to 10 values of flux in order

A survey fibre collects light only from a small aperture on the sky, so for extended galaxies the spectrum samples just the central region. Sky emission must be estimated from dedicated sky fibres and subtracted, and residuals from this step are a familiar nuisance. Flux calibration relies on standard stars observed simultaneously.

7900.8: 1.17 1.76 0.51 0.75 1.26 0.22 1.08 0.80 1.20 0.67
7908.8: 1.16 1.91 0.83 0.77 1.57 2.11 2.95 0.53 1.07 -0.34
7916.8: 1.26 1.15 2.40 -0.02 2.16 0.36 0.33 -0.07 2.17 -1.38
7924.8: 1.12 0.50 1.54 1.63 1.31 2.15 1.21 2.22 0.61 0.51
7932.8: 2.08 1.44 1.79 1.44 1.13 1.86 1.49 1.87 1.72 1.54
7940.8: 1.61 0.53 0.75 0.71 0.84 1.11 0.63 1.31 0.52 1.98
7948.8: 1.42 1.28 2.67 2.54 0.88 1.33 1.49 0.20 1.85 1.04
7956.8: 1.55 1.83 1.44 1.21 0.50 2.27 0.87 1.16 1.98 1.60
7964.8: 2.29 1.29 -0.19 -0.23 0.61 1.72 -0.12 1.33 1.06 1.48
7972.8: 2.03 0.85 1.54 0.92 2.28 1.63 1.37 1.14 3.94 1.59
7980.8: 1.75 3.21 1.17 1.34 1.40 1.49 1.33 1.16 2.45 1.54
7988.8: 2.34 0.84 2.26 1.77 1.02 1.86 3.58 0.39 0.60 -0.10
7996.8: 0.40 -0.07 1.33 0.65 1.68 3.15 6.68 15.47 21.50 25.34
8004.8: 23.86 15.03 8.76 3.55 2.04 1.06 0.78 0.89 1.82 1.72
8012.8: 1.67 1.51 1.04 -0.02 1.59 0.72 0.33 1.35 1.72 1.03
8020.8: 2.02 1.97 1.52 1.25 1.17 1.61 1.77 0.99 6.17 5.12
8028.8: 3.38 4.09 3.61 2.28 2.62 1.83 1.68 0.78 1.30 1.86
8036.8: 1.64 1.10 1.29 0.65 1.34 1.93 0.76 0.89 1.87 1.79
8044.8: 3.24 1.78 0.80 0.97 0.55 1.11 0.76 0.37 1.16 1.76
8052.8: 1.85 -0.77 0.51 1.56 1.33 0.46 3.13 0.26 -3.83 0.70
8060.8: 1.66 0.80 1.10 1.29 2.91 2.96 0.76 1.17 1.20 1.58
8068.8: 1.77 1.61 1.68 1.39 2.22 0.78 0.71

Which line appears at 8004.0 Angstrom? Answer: H-alpha 6563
